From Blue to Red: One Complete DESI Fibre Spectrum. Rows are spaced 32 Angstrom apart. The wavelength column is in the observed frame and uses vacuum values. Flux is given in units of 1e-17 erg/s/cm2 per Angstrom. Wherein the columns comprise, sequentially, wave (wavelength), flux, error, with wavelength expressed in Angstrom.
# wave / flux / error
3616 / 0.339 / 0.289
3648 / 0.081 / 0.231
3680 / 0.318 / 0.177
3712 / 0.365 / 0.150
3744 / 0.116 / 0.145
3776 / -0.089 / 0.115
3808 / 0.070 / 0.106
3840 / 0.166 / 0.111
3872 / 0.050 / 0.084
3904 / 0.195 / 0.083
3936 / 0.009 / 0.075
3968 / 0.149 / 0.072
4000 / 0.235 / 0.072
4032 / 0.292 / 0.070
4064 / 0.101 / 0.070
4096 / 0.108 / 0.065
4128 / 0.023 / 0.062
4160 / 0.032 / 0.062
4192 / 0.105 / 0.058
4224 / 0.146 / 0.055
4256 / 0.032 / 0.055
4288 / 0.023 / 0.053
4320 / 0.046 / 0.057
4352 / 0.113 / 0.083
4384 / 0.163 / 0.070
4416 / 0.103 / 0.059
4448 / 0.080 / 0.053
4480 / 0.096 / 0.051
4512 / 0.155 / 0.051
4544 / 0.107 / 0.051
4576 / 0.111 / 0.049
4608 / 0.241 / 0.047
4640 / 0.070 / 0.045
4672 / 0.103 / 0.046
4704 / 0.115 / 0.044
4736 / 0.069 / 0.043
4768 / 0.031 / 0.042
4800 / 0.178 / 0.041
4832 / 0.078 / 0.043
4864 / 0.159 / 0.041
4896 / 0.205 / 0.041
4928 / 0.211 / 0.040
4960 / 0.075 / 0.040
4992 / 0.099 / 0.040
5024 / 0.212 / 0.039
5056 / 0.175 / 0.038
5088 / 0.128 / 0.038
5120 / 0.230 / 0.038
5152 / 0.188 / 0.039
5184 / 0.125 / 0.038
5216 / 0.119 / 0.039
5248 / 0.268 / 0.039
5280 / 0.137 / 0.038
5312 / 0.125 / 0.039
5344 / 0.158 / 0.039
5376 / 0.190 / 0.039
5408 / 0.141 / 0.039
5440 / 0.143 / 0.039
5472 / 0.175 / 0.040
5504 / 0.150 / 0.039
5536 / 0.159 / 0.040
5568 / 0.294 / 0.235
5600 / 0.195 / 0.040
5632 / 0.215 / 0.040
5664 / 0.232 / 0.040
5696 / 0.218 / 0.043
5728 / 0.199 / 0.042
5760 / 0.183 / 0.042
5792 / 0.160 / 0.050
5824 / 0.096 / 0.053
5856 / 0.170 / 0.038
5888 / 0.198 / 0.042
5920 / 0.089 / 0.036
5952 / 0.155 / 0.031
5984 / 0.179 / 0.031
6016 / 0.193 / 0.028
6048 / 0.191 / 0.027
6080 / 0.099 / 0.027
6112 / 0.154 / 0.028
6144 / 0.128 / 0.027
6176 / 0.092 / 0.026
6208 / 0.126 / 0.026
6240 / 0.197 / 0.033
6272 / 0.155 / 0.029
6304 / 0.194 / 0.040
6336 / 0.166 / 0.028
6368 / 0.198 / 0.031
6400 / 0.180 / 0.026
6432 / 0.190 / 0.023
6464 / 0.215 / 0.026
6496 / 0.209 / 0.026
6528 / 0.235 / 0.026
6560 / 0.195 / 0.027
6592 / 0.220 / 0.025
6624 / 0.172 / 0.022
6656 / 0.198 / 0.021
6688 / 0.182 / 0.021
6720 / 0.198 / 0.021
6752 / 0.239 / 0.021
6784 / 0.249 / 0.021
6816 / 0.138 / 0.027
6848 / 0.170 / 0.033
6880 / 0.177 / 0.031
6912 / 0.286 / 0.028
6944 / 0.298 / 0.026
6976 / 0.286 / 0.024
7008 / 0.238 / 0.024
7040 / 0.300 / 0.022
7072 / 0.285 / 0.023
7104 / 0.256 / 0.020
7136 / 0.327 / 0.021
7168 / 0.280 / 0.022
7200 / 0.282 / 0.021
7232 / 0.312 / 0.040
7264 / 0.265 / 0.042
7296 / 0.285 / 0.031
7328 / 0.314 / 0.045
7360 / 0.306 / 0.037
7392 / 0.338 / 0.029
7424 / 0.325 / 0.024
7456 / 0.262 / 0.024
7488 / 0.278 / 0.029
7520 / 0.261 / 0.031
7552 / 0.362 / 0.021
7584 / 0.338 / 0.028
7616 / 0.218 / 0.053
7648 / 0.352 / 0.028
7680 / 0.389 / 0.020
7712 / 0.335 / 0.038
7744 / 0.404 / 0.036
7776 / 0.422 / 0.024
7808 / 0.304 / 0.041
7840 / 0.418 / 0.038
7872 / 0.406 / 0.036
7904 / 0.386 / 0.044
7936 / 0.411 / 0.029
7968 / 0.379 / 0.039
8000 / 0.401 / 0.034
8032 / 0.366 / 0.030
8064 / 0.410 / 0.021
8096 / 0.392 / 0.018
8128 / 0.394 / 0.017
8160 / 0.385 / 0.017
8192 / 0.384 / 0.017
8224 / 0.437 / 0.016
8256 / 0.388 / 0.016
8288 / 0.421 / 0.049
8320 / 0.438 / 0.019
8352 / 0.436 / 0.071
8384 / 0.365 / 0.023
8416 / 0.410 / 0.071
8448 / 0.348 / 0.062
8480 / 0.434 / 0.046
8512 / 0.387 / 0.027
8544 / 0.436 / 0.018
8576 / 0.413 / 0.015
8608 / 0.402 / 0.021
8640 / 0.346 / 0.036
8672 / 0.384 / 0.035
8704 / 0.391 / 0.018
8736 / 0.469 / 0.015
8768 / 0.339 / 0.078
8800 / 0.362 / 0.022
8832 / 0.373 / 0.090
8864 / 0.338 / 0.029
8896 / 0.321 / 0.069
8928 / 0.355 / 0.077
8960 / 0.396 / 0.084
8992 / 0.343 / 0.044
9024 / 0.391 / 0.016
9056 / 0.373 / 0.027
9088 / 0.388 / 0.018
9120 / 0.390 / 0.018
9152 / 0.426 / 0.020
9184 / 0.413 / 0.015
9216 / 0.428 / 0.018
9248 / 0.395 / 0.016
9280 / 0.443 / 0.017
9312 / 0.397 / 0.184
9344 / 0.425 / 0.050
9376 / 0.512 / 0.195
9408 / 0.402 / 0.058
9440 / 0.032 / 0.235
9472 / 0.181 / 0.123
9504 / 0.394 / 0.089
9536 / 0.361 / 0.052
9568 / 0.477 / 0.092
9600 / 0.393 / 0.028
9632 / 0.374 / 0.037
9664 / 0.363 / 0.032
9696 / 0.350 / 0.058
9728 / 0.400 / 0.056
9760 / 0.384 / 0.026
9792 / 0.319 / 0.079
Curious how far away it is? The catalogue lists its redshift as 0.73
